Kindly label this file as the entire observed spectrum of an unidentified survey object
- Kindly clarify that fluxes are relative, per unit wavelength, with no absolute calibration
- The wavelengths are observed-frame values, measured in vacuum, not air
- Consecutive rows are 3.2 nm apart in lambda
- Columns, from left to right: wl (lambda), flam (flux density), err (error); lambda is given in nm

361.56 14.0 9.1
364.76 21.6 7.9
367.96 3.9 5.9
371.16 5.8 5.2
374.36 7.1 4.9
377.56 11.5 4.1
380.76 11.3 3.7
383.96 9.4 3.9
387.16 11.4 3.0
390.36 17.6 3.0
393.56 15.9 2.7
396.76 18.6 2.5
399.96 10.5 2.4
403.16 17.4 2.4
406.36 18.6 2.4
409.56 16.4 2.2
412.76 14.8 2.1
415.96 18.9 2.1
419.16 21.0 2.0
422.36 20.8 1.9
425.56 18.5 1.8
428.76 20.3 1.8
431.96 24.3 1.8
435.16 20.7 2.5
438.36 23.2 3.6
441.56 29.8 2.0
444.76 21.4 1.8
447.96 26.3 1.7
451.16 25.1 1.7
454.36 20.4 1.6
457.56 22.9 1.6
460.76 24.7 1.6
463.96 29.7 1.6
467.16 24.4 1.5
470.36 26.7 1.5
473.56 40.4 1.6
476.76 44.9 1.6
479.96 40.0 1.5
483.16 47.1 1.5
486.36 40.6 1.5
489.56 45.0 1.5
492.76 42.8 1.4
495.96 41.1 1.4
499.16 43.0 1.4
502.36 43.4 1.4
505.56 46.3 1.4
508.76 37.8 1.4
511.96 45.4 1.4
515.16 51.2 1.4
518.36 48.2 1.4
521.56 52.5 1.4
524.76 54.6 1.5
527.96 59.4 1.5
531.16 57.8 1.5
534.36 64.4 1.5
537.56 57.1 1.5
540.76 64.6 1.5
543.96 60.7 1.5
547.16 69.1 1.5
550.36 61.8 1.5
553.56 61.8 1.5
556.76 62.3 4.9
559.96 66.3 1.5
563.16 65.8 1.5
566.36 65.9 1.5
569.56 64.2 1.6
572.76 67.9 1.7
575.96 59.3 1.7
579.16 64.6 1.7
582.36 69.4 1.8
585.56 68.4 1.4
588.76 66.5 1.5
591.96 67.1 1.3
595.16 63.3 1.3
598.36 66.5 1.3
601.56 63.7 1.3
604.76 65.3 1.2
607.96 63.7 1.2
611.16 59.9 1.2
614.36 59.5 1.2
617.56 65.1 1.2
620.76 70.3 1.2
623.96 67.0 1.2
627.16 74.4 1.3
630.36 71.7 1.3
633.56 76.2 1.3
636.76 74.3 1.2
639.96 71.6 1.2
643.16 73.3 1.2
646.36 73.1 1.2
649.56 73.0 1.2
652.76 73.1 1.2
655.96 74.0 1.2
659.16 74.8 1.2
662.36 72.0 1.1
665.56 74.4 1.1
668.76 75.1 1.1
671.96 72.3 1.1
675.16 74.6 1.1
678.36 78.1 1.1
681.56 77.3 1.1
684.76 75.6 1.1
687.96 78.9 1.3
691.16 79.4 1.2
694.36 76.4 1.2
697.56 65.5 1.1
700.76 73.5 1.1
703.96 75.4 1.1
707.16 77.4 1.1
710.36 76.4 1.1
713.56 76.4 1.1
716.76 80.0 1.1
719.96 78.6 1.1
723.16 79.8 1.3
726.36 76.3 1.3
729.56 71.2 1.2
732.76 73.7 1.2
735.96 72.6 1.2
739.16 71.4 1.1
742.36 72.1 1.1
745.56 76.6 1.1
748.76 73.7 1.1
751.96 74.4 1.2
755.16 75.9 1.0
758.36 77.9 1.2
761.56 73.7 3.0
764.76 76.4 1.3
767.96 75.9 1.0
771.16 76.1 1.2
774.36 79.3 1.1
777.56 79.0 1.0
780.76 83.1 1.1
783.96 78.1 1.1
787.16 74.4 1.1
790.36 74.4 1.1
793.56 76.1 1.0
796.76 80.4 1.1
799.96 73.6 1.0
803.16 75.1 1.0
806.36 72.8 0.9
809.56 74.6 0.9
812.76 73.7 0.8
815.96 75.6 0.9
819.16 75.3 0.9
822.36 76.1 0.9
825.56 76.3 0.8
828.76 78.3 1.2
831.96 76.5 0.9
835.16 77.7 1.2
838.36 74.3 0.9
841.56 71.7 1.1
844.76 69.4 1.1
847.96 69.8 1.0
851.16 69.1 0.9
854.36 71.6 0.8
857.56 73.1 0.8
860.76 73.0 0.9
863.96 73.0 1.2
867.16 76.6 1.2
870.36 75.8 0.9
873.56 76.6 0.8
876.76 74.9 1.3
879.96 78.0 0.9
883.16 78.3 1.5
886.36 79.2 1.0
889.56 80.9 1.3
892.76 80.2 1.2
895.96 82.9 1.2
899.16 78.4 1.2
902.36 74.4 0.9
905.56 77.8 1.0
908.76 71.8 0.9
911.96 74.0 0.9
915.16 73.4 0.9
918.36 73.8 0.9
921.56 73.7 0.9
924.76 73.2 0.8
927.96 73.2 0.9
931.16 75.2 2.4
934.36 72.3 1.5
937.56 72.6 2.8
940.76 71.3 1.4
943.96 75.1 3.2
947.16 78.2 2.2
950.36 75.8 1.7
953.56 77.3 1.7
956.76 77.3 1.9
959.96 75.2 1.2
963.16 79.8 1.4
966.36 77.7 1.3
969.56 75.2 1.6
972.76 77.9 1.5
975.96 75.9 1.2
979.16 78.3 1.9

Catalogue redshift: 0.184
